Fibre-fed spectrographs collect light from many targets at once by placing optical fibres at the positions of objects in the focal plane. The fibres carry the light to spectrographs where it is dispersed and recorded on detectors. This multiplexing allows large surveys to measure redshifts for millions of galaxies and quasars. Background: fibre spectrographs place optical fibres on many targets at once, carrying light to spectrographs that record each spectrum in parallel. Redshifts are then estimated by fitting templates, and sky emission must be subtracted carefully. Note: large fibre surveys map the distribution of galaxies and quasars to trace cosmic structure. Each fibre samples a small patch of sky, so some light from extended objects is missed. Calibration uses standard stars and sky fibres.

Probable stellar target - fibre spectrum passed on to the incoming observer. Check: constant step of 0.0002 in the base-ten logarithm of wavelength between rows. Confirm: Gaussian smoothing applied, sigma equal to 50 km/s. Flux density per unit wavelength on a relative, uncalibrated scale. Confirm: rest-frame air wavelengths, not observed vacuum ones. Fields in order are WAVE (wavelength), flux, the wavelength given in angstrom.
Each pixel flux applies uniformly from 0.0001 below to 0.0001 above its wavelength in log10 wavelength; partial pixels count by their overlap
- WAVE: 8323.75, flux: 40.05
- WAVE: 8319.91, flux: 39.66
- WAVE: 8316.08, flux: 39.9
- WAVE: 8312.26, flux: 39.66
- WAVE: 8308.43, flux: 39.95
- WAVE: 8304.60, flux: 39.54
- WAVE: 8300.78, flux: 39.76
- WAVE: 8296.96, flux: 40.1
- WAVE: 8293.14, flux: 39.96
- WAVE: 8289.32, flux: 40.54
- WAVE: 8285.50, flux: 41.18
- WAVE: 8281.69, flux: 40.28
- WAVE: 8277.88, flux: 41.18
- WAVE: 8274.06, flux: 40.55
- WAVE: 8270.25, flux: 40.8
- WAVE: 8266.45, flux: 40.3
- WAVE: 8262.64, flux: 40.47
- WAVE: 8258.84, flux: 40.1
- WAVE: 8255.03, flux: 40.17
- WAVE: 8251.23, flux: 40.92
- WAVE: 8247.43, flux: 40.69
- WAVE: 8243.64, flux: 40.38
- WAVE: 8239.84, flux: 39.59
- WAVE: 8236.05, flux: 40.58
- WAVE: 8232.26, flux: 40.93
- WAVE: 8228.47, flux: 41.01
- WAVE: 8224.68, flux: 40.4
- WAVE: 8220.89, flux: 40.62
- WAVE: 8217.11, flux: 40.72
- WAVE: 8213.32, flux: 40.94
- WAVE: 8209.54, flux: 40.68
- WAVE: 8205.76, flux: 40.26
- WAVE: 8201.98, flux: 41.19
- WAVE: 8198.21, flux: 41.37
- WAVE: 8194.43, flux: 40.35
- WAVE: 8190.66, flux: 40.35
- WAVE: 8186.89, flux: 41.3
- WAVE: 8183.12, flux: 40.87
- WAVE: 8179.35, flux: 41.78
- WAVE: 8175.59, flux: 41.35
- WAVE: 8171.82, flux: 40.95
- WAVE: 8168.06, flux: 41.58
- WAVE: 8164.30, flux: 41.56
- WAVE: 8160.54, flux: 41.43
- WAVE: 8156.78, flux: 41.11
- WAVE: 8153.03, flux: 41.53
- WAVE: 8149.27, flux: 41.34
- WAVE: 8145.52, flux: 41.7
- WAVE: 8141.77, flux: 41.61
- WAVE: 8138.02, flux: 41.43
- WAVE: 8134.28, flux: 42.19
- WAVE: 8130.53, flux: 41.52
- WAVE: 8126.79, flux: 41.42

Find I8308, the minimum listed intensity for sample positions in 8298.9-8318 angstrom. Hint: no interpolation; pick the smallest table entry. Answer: 39.54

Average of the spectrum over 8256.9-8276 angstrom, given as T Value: 40.4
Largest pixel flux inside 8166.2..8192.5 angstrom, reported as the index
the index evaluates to 41.78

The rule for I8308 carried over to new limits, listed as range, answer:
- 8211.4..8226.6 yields 40.4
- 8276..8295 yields 39.96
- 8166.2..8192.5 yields 40.35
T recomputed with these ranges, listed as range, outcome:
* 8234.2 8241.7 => 40.1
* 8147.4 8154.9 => 41.4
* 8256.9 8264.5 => 40.3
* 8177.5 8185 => 41.3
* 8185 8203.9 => 40.9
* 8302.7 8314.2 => 39.7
